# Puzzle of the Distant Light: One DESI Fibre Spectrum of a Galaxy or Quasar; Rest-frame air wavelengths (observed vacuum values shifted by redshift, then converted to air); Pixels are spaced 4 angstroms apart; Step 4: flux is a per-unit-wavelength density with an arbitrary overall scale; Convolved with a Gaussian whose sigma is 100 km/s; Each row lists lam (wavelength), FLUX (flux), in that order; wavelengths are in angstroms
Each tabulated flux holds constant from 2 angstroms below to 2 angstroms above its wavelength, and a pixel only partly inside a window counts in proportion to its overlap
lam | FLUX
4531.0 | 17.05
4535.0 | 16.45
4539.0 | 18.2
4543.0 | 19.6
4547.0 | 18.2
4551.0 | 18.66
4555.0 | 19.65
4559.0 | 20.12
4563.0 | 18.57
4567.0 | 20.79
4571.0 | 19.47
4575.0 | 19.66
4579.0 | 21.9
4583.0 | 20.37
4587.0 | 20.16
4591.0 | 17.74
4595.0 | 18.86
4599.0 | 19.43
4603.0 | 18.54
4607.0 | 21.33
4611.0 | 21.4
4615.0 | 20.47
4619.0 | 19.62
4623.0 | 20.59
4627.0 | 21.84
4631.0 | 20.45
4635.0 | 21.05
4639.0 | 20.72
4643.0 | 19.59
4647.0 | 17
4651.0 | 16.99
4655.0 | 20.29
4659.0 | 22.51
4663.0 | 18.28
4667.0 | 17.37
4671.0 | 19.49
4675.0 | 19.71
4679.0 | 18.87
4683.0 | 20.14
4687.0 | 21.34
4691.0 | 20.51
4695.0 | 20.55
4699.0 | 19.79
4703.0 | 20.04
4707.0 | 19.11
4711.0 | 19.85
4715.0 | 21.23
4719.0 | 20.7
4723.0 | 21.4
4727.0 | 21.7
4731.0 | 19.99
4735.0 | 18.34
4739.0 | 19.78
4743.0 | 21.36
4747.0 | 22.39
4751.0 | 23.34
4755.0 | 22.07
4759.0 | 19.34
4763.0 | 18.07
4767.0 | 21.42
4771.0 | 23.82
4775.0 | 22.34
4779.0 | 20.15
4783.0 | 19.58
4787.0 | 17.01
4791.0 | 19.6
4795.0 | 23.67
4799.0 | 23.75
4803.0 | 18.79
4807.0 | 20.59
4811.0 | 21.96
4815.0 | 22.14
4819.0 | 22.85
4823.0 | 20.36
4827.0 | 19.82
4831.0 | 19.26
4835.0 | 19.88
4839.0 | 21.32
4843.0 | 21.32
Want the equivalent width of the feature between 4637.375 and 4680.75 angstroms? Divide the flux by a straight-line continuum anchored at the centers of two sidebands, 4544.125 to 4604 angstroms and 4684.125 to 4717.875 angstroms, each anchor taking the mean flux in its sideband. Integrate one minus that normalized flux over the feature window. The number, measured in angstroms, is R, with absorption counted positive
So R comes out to 1.9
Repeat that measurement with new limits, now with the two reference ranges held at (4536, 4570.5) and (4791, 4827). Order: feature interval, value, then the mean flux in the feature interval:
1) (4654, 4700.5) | 0.94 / 19.9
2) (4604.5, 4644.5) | -1.77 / 20.7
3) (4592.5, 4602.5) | 0.30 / 19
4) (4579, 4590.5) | -0.46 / 20.2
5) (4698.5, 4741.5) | 1.05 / 20.2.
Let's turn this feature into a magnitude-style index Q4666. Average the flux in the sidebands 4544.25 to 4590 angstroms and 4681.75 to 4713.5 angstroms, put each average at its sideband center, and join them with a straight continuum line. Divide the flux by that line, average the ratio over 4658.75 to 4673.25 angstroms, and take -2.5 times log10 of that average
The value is 0.06 mag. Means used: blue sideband 19.7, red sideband 20.2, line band 19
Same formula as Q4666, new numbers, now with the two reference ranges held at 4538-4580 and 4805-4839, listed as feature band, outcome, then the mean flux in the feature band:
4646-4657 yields 0.10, 18.2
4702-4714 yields 0.03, 19.8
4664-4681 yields 0.07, 18.8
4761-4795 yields 0.01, 20.4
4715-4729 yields -0.05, 21.3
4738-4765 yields -0.02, 20.9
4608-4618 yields -0.06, 20.8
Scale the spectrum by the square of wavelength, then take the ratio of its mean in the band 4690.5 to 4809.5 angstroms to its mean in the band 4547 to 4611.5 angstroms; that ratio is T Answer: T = 1.1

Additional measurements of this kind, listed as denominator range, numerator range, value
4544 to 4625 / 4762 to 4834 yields 1.16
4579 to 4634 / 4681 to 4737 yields 1.05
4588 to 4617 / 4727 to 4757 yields 1.14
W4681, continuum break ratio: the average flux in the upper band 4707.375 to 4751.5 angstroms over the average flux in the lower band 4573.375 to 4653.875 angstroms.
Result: 1.04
